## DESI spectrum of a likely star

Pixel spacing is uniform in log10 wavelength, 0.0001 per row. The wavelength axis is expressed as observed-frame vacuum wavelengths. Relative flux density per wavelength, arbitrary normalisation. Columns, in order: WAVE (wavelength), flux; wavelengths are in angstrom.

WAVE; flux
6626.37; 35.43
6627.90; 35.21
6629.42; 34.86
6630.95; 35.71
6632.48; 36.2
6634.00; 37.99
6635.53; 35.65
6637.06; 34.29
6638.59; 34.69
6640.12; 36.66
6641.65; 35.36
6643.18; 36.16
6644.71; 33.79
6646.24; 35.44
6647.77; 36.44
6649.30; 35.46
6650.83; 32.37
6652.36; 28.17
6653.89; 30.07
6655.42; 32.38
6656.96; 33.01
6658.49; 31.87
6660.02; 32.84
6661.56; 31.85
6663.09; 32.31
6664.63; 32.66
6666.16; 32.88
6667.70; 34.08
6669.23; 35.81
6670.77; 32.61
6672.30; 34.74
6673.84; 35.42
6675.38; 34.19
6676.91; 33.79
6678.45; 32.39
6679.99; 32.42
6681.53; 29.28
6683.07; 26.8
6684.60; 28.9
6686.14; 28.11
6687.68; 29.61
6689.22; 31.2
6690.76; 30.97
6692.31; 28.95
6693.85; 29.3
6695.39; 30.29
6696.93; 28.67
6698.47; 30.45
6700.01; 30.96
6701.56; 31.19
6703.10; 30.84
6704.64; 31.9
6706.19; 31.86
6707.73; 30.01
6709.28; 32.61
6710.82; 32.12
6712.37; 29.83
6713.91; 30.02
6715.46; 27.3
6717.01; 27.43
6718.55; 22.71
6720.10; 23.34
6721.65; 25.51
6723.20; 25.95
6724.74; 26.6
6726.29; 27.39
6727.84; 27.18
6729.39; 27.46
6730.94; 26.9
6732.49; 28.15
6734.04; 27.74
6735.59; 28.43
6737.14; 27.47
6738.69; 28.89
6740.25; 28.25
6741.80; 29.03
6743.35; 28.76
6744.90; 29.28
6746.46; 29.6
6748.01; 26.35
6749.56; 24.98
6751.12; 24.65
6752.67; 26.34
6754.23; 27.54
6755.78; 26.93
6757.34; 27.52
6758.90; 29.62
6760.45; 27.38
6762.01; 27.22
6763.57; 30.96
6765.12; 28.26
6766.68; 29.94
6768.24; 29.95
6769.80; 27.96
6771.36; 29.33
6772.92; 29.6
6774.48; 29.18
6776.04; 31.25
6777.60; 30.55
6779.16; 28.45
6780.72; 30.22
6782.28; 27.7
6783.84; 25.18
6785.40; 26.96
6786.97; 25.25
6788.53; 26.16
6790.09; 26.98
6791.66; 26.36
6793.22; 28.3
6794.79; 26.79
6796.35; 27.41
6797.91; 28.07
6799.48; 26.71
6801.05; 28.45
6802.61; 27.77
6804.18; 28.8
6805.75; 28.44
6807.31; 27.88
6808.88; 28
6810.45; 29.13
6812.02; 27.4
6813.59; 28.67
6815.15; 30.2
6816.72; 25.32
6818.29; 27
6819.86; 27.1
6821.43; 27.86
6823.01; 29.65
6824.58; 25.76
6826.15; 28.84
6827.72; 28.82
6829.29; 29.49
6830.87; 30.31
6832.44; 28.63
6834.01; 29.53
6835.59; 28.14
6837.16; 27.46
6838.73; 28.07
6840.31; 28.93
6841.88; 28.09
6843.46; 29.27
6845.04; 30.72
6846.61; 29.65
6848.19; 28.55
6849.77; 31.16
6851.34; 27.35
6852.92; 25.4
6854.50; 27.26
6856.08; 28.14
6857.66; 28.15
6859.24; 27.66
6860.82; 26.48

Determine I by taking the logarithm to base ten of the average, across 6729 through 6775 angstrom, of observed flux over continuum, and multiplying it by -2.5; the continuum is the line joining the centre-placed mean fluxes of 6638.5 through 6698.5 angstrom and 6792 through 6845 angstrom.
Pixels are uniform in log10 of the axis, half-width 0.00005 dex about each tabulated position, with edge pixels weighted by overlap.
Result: 0.071 mag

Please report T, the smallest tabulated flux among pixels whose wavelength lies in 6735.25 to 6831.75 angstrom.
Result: 24.65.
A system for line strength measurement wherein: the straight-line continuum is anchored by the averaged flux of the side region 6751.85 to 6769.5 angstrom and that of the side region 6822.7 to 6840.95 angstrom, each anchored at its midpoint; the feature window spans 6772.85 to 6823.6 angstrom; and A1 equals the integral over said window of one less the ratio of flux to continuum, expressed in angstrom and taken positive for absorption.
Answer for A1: 1.0 angstrom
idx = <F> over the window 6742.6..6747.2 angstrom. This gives 29.2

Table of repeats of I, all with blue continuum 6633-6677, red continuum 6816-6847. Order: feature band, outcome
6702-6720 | 0.10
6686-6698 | 0.11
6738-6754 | 0.13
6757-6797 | 0.07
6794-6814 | 0.05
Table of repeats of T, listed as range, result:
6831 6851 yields 27.46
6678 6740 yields 22.71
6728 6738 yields 26.9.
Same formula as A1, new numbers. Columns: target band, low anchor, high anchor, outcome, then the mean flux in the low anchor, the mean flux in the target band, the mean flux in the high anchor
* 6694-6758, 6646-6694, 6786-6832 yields 4.4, 32.1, 28.3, 27.8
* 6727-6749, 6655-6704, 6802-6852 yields 1.7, 31.6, 28.1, 28.5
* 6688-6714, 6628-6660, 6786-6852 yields 1.3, 34.3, 30.7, 28.2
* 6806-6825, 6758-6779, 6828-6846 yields 0.8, 29.3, 27.9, 29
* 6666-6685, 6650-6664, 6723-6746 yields -1.1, 31.7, 32.6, 27.9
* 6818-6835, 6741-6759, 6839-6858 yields -0.1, 27.5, 28.5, 28.5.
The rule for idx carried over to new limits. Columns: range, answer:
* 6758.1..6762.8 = 28.1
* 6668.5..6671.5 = 34.2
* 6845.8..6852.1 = 29.2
